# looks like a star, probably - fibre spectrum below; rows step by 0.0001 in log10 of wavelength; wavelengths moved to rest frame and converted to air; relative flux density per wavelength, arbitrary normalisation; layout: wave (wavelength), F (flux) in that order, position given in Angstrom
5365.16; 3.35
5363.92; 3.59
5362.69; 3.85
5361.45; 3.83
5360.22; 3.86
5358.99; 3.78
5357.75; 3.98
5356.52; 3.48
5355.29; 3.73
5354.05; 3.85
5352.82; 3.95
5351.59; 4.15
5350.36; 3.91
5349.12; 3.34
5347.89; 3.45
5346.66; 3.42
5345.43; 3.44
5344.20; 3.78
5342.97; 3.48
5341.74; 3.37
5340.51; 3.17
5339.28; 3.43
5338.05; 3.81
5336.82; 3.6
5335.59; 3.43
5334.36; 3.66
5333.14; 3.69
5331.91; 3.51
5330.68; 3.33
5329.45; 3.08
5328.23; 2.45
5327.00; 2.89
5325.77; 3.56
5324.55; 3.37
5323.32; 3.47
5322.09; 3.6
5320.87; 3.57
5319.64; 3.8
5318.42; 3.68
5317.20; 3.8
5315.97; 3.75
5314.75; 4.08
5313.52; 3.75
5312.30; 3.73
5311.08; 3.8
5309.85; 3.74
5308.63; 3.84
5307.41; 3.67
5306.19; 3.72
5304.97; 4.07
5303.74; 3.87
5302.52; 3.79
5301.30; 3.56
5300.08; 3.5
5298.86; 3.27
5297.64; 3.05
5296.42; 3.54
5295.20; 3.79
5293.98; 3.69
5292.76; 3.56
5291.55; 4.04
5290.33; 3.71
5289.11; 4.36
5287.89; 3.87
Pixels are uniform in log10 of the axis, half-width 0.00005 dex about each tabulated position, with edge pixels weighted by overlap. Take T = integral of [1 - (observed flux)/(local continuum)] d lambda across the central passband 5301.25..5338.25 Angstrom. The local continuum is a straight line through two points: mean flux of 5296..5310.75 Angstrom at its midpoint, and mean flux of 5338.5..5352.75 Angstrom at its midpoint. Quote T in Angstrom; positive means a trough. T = 0.1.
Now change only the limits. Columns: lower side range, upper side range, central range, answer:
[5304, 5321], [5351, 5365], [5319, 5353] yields 2.8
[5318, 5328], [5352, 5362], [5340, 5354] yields 0.4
